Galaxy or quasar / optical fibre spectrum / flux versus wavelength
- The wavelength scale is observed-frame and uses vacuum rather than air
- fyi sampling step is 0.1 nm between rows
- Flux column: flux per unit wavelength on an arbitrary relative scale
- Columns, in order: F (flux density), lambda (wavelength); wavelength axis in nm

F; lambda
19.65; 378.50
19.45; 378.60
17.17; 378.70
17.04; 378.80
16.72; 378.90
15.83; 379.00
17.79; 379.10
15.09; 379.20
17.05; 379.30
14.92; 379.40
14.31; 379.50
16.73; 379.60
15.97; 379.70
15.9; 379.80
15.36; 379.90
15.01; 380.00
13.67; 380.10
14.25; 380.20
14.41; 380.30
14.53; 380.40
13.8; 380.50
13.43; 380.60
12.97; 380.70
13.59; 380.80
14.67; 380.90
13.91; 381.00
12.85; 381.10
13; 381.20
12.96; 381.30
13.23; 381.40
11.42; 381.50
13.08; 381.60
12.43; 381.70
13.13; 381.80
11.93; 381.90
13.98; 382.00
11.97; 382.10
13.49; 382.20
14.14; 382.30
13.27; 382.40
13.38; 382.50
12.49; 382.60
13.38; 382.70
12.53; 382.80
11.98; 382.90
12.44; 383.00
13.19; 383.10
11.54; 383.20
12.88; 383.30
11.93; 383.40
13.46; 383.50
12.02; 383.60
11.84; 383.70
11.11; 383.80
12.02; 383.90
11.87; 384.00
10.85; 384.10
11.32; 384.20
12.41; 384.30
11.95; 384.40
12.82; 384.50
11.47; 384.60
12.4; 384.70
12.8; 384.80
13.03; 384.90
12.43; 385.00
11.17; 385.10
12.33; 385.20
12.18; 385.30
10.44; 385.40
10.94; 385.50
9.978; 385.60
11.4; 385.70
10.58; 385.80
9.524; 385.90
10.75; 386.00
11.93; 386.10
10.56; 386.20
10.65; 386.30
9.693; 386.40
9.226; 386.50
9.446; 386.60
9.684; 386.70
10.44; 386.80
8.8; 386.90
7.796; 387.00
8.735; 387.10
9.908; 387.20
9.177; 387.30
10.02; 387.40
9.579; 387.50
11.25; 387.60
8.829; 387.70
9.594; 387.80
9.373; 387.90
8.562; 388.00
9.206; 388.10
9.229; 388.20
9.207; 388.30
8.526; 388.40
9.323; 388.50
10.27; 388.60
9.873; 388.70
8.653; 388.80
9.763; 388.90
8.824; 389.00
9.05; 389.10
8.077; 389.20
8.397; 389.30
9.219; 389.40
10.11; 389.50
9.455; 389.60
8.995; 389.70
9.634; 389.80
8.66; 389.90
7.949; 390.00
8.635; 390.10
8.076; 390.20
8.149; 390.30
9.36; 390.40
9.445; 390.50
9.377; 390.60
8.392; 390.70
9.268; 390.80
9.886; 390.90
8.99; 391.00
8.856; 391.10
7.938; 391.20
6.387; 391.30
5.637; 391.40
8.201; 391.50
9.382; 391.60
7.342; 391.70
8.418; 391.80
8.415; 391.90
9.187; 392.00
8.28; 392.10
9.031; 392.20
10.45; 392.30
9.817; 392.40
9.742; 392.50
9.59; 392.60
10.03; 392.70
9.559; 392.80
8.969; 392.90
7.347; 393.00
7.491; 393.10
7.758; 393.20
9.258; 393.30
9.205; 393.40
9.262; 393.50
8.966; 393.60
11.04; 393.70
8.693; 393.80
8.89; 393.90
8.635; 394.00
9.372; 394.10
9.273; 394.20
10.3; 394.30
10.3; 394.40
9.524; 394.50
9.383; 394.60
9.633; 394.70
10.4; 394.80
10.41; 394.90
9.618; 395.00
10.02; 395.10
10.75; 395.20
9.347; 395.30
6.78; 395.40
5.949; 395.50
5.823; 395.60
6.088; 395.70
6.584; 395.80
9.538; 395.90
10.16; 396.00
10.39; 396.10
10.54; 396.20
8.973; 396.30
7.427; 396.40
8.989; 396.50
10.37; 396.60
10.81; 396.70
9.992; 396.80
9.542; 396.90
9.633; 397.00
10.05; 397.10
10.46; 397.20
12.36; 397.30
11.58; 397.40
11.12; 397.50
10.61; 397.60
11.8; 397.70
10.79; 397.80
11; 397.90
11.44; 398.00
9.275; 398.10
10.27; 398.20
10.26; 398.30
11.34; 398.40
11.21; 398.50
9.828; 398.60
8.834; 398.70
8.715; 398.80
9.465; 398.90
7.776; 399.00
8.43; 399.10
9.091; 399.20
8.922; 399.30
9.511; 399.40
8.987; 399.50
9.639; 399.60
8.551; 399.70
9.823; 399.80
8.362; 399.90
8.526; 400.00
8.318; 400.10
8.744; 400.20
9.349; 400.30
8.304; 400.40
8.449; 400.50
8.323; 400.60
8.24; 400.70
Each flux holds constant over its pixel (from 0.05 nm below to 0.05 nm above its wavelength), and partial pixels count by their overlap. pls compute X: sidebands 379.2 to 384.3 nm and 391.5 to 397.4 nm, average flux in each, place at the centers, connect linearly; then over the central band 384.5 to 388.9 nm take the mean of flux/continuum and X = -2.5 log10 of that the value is 0.15 mag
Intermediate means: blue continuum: 13.3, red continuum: 9.21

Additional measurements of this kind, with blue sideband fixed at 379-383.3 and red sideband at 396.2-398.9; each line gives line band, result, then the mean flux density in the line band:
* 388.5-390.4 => 0.312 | 9.01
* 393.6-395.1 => 0.134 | 9.66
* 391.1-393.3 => 0.313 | 8.55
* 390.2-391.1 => 0.284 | 9.04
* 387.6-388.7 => 0.298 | 9.33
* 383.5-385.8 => 0.111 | 11.8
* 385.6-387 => 0.247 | 10.1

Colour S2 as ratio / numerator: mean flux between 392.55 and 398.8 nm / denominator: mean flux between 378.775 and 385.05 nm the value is 0.71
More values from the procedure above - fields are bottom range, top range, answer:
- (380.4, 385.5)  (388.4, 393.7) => 0.71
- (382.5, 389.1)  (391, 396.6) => 0.82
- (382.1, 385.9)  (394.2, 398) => 0.80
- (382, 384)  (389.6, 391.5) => 0.68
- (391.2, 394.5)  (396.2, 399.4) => 1.13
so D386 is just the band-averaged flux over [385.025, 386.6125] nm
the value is 10.7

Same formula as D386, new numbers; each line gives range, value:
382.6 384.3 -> 12.2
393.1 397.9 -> 9.49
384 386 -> 11.6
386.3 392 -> 8.99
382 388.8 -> 11.1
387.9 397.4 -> 9.07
